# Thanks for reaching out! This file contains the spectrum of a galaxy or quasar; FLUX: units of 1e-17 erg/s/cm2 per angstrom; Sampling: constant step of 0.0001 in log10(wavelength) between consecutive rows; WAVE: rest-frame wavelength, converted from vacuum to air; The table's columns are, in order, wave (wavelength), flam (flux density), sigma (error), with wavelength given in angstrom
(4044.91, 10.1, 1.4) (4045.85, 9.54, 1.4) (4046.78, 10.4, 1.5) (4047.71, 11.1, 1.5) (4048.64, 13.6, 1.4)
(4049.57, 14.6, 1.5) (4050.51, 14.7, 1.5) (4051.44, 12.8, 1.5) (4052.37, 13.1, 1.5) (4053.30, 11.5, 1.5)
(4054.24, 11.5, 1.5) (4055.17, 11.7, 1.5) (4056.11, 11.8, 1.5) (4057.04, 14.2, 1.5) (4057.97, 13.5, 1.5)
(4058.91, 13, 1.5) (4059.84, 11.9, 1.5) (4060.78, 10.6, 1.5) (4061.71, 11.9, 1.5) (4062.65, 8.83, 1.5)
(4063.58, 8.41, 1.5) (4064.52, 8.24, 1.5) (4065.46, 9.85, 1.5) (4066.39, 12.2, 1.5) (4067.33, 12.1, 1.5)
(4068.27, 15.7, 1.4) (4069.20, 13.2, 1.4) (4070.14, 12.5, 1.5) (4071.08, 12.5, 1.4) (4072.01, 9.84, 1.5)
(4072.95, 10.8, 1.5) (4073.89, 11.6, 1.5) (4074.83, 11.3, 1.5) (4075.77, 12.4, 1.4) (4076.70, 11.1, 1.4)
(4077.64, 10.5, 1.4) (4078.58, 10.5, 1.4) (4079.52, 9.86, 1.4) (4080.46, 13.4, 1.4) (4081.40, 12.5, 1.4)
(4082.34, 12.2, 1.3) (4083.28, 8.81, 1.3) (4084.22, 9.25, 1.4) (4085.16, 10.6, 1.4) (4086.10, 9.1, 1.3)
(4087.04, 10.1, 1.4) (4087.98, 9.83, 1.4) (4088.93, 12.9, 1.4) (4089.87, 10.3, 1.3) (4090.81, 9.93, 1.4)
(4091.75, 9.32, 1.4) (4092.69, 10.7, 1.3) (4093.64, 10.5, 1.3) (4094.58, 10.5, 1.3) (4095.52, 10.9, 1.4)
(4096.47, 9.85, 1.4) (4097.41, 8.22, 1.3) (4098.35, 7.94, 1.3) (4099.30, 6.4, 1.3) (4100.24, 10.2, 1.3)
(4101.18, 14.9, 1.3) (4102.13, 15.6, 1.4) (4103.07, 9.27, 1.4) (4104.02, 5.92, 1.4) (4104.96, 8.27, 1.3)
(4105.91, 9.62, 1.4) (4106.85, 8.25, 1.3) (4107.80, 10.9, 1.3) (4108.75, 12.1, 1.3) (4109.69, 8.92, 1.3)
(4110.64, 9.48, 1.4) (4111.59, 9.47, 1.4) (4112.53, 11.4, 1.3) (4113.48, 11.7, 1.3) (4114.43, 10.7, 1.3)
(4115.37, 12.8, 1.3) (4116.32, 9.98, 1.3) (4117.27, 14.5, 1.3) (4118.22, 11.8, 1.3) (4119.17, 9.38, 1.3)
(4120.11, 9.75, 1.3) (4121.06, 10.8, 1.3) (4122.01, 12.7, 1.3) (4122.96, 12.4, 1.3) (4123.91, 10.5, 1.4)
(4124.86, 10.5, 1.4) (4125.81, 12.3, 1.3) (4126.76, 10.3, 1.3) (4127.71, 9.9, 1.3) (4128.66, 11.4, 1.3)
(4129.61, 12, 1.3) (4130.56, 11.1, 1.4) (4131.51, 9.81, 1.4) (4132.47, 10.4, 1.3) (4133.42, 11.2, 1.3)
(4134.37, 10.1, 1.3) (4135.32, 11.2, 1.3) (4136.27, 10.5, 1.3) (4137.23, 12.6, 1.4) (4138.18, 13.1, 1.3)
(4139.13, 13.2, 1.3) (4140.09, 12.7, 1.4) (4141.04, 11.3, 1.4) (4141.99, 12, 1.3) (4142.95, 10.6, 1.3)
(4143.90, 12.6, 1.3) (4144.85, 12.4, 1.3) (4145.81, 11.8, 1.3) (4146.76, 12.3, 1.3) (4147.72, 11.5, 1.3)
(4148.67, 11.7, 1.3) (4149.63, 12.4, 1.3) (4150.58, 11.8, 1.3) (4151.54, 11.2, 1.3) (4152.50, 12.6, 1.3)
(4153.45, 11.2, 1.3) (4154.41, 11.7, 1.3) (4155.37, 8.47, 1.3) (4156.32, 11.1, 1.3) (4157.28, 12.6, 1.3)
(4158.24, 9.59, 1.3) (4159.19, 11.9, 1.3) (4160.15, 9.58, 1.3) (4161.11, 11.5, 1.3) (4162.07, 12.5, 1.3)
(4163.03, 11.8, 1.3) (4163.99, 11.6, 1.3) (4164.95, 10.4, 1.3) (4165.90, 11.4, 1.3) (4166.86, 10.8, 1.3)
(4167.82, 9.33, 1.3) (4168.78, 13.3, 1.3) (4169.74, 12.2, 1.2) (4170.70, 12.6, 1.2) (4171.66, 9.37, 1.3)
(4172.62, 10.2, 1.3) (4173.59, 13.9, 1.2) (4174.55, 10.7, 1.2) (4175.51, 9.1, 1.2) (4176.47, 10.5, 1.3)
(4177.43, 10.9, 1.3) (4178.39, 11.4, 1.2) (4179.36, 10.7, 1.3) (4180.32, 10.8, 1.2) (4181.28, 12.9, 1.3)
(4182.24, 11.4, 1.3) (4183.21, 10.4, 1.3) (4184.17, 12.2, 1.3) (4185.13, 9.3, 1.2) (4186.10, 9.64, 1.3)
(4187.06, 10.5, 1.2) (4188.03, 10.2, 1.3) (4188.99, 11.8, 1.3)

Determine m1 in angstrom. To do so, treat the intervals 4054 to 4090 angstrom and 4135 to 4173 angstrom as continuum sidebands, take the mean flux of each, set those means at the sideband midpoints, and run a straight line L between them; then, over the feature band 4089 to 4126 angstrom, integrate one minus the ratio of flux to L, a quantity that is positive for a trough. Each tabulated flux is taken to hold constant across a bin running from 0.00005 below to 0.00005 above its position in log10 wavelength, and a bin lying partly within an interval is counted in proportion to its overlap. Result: 2.9 angstrom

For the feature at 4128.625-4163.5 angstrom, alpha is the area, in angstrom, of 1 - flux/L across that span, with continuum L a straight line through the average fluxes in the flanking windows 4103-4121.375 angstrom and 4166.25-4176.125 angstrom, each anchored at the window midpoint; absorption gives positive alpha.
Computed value -2.4 angstrom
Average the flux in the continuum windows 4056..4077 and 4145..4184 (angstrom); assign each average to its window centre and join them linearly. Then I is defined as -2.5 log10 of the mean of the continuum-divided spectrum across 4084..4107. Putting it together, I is 0.16 mag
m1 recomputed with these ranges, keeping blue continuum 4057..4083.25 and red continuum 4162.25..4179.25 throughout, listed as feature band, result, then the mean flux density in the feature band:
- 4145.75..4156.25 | -0.2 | 11.5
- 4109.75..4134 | 0.7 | 11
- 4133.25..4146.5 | -0.7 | 11.8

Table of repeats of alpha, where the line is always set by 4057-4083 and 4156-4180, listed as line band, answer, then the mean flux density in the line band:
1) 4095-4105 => 1.4 angstrom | 9.84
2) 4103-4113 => 1.7 angstrom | 9.42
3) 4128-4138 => 0.2 angstrom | 11.1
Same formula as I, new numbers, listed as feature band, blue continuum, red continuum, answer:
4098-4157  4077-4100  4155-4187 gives -0.05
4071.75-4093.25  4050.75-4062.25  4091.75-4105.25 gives 0.01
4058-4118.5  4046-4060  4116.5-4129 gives 0.11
